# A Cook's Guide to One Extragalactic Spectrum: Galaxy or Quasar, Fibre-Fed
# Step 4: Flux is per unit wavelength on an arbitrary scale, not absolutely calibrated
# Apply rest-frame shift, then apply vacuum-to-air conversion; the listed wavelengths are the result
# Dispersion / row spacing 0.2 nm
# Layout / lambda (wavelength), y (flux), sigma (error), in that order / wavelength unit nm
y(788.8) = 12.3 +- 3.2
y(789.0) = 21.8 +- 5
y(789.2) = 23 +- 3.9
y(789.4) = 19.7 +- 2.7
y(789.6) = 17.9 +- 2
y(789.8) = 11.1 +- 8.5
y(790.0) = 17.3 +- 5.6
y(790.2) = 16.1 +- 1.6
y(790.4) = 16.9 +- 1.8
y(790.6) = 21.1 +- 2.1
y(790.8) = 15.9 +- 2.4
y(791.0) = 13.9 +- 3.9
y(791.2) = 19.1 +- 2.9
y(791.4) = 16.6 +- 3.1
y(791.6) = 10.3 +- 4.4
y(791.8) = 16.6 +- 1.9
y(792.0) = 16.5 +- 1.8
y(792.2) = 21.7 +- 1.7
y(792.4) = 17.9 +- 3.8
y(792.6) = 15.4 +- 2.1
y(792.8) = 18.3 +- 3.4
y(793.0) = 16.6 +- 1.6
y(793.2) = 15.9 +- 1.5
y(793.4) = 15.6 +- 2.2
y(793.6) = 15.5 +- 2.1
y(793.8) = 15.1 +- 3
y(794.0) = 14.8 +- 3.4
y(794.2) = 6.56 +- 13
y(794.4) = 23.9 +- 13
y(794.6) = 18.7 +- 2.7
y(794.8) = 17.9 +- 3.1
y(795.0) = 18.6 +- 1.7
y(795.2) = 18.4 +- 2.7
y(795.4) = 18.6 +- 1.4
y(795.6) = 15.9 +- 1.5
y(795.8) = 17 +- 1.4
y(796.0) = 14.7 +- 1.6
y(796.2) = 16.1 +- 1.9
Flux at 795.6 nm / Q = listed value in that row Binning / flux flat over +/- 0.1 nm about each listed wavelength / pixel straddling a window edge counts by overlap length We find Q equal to 15.9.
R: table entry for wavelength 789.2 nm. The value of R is 23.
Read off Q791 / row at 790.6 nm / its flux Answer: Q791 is 21.1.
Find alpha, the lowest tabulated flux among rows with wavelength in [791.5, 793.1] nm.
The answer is 10.3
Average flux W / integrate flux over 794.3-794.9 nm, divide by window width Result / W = 20.2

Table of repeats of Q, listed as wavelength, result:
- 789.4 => 19.7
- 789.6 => 17.9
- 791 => 13.9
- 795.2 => 18.4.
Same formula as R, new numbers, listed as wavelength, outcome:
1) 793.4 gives 15.6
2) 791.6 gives 10.3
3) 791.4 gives 16.6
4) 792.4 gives 17.9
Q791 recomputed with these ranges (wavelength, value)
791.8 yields 16.6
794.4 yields 23.9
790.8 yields 15.9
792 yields 16.5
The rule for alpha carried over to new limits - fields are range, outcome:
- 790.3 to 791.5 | 13.9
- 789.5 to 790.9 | 11.1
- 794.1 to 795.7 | 6.56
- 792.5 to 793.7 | 15.4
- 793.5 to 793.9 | 15.1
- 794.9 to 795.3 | 18.4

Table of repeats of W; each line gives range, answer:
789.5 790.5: 15.9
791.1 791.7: 15.3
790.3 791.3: 17.4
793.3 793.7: 15.5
